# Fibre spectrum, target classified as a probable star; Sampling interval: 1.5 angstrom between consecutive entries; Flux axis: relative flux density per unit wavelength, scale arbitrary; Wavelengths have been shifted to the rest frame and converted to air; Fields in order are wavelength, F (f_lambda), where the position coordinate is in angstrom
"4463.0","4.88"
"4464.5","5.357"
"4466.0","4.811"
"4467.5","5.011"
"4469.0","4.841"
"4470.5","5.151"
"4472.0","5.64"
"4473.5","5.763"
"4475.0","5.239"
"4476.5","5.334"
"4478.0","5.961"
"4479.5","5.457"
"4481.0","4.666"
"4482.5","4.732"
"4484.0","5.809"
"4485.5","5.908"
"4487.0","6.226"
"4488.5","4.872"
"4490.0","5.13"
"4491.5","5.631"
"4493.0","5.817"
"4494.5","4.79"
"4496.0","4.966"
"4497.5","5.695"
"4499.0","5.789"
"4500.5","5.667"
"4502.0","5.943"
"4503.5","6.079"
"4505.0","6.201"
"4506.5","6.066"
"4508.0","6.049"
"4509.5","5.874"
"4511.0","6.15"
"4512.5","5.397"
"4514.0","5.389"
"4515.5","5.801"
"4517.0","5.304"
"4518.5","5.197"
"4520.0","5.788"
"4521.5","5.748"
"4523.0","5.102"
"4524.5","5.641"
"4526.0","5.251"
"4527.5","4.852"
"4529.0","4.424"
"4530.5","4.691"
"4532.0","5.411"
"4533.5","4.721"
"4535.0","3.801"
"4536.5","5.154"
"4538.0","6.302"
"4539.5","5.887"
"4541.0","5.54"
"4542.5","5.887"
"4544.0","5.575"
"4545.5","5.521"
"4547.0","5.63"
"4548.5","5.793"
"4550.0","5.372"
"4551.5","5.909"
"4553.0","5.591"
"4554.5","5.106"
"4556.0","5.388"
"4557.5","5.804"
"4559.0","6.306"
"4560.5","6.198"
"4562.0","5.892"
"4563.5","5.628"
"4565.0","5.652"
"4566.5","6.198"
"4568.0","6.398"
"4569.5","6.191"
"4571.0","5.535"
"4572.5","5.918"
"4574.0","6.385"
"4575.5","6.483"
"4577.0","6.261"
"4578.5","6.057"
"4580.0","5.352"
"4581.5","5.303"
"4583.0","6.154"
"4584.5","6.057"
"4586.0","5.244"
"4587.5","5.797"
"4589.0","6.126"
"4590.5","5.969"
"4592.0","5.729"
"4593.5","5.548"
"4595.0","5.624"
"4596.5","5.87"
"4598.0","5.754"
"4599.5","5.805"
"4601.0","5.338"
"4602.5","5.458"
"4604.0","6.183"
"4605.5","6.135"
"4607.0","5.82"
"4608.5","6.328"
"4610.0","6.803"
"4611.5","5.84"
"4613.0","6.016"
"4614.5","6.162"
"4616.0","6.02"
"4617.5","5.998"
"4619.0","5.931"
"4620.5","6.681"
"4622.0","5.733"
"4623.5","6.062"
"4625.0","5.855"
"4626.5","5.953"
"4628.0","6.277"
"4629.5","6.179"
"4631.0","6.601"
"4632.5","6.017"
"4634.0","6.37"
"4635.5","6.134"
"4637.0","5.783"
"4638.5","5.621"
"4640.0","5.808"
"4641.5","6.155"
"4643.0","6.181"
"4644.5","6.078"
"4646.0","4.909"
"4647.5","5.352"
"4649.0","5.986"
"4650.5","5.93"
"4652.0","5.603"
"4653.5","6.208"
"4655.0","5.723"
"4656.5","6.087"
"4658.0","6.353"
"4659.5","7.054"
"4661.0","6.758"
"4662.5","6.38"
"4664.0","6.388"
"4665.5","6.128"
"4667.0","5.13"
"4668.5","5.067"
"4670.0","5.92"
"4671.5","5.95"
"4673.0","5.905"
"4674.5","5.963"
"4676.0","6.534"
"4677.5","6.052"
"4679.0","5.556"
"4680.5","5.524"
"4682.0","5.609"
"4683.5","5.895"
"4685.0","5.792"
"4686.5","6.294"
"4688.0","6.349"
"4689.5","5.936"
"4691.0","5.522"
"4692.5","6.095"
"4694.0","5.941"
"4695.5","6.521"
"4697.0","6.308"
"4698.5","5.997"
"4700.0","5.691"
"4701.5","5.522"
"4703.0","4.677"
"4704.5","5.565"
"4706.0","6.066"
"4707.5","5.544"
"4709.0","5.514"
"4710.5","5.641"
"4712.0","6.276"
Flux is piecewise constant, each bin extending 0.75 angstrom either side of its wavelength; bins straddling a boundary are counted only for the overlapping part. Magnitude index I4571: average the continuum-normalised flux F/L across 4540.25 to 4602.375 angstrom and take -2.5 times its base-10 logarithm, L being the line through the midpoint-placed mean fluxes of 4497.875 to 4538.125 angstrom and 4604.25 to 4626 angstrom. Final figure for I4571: 0.00 mag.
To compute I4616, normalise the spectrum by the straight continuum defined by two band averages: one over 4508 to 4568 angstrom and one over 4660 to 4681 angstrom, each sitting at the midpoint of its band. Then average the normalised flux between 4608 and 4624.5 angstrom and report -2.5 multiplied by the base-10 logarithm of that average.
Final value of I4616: -0.06 mag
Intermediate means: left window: 5.53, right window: 5.97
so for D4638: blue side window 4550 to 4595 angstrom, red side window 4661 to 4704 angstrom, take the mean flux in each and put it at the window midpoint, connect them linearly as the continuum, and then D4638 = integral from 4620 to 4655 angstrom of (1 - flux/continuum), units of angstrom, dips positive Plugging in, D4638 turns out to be -0.53 angstrom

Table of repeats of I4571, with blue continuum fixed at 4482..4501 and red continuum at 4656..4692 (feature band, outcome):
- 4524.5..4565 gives 0.03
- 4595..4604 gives 0.02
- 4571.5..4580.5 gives -0.07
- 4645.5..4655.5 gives 0.05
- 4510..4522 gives -0.01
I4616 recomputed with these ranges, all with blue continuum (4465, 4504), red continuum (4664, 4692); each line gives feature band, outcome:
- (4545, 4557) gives 0.004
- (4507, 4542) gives 0.026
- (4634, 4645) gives -0.041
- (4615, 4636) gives -0.072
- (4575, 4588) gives -0.039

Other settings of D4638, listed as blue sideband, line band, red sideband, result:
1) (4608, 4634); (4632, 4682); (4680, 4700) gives 0.9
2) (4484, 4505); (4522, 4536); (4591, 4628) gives 2.0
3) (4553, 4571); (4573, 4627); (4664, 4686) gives -0.9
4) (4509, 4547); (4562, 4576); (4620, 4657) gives -1.1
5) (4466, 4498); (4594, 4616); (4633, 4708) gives -0.8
